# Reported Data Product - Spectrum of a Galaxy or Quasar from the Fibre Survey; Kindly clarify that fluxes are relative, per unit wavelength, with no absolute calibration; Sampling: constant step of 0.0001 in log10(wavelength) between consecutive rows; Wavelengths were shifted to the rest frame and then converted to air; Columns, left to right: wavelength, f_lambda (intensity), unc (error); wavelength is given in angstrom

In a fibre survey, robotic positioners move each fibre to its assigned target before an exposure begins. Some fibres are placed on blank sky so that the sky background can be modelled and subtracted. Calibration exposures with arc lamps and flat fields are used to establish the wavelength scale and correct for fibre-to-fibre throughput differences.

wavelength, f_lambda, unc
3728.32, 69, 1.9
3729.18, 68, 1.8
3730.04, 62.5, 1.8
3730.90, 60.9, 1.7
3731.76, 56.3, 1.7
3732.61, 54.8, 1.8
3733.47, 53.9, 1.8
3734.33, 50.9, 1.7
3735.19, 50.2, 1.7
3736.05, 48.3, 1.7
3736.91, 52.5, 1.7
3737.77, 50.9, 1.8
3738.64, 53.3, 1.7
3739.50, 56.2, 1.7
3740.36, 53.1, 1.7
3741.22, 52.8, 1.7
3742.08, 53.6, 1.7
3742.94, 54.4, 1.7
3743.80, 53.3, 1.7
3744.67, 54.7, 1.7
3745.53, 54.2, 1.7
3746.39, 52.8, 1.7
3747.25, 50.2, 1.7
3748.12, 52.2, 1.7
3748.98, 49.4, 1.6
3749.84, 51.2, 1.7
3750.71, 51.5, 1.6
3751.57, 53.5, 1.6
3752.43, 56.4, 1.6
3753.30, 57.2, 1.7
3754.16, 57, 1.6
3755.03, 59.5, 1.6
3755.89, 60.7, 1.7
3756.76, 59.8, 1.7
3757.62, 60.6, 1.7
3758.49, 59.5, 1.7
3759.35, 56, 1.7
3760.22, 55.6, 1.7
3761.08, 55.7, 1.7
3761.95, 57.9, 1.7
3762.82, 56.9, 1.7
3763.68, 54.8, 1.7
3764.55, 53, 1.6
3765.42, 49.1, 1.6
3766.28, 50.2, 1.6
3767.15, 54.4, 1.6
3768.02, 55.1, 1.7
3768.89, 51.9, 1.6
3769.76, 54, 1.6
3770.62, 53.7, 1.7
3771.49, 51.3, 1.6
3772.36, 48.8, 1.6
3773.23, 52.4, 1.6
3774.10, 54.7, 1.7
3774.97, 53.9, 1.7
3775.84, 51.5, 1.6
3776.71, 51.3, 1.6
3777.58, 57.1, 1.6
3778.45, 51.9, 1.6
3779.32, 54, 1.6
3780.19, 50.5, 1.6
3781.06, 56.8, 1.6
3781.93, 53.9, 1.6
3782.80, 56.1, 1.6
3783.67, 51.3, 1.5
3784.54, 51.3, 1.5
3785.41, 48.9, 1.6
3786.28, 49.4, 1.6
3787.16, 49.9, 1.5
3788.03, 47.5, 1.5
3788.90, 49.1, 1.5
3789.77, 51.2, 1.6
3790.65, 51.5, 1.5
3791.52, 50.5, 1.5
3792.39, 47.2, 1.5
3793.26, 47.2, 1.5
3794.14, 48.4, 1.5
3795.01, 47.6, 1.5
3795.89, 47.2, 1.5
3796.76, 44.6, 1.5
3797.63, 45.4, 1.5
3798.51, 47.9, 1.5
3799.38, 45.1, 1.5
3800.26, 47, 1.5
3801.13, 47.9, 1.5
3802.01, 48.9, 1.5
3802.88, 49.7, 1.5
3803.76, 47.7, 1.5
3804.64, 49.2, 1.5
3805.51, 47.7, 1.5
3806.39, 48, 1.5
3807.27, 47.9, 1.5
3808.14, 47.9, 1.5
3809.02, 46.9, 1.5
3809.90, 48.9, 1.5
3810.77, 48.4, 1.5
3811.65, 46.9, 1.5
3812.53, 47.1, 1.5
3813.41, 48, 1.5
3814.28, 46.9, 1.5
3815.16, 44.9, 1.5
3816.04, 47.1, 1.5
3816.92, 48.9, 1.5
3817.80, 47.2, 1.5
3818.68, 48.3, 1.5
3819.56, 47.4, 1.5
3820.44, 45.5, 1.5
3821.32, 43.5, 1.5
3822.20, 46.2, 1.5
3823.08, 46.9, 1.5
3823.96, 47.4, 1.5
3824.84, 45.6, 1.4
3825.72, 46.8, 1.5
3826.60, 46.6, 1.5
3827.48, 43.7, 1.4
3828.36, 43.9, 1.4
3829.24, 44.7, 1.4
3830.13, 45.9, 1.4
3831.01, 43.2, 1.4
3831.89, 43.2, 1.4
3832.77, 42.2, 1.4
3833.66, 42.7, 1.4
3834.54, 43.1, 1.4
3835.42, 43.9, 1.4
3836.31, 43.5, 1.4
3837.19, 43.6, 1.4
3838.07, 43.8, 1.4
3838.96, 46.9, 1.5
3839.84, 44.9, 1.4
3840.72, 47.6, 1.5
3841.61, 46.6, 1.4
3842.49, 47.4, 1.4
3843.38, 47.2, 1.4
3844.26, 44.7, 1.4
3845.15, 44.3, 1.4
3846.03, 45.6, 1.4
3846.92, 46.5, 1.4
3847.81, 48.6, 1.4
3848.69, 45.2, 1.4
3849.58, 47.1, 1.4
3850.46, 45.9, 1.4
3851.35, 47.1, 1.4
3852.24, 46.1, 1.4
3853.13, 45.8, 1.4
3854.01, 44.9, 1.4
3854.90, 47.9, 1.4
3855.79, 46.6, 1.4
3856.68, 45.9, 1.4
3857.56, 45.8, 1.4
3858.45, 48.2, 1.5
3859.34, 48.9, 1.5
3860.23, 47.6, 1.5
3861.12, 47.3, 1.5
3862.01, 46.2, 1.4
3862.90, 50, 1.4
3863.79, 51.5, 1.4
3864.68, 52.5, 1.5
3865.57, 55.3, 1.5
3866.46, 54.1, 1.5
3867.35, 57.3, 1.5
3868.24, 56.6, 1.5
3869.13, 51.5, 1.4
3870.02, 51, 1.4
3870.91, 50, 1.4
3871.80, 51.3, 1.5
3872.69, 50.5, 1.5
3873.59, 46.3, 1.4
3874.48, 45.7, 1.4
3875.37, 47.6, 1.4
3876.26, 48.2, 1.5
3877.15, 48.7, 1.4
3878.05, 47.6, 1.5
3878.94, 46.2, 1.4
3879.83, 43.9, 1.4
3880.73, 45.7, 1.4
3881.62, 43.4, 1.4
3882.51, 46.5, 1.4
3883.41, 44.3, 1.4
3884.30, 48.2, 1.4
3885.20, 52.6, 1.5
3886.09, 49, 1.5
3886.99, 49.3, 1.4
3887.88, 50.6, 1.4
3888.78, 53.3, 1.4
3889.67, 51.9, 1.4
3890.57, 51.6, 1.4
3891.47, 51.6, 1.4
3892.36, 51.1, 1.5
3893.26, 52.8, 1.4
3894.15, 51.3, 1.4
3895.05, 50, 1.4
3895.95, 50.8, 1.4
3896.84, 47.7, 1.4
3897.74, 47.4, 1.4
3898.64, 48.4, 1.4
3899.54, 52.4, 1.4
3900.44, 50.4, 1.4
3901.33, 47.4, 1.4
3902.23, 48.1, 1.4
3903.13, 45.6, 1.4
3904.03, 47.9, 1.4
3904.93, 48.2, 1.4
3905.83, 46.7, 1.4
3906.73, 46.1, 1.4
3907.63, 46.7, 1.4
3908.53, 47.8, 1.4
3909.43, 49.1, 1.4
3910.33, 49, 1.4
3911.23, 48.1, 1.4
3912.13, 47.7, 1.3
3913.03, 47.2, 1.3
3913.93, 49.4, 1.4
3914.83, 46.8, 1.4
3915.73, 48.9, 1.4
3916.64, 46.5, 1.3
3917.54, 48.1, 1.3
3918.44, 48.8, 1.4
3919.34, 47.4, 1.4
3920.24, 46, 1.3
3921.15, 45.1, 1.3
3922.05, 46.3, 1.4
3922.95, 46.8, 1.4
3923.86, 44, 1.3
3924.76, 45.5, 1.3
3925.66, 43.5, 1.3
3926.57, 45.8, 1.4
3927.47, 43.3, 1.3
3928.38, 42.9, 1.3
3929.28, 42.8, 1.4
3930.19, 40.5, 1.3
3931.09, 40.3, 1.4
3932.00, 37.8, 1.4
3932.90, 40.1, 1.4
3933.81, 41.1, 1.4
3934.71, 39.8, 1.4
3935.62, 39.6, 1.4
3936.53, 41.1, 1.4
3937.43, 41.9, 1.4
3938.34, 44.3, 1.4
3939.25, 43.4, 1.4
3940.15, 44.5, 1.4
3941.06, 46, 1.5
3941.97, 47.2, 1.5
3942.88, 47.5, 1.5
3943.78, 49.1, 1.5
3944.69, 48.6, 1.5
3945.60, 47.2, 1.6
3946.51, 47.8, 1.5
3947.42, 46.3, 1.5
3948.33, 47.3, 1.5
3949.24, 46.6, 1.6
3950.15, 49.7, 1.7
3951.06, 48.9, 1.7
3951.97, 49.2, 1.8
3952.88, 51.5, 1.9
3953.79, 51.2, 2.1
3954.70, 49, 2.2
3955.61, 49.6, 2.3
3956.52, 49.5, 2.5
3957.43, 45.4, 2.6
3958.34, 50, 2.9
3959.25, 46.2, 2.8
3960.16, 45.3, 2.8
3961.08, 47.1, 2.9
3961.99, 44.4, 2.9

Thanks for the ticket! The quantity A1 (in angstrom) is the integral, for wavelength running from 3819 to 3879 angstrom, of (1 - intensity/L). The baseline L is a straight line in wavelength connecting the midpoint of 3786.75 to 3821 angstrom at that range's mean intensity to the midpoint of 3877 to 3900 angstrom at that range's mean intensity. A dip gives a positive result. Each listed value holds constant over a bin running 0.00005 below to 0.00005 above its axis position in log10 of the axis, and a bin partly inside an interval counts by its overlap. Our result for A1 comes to 1.7 angstrom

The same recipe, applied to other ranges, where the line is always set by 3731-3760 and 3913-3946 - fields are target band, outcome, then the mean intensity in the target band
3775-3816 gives 1.99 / 49.2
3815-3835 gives 1.90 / 45.4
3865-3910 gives -2.31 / 49.3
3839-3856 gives 0.93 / 46.3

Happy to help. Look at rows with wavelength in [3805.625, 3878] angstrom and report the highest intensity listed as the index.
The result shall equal 57.3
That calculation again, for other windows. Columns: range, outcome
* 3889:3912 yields 52.8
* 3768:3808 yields 57.1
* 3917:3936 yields 48.8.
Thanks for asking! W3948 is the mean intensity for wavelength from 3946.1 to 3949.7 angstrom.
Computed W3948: 46.9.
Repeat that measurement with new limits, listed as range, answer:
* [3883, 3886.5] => 48.6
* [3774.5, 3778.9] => 53.1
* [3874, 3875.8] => 46.7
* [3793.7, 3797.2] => 47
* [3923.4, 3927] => 44.6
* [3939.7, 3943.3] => 46.2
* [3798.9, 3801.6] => 46.7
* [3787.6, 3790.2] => 49.4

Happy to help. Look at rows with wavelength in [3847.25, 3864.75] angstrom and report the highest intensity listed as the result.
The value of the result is 52.5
